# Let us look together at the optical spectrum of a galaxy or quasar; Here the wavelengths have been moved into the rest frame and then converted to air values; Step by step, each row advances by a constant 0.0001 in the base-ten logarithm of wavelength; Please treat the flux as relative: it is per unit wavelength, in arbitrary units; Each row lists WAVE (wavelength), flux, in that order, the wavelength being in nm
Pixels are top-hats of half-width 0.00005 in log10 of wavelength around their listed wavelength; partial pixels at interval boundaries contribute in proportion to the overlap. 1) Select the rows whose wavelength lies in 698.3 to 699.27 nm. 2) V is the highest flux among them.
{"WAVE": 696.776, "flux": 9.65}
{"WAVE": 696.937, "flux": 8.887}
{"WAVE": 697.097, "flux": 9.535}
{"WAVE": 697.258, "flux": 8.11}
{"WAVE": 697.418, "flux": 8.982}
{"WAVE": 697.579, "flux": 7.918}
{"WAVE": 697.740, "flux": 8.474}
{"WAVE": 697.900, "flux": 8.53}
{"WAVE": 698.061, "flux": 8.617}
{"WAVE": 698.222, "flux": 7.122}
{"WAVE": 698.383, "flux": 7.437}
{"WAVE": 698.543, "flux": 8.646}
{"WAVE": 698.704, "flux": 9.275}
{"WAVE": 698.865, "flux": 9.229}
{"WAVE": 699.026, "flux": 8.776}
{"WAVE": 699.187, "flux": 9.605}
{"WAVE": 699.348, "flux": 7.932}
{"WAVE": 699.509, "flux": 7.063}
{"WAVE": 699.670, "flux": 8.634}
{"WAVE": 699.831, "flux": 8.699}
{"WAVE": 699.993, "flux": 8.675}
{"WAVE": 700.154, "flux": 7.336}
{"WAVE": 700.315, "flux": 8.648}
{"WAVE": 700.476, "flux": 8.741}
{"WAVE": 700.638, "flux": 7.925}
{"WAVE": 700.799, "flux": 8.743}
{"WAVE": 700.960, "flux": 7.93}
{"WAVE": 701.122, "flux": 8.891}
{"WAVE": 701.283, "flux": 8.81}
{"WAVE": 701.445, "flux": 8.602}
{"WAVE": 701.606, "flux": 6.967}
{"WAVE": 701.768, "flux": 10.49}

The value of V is 9.605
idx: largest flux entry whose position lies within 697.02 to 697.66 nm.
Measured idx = 9.535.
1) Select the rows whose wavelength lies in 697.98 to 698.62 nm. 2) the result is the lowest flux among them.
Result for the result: 7.122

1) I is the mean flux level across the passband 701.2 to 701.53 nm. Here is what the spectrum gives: 8.7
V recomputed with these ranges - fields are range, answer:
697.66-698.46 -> 8.617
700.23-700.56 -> 8.741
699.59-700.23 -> 8.699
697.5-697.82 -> 8.474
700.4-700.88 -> 8.743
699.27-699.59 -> 7.932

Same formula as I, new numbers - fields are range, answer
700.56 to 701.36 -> 8.47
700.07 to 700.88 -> 8.29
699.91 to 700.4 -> 8.22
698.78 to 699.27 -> 9.19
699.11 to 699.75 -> 8.3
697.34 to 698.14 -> 8.5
